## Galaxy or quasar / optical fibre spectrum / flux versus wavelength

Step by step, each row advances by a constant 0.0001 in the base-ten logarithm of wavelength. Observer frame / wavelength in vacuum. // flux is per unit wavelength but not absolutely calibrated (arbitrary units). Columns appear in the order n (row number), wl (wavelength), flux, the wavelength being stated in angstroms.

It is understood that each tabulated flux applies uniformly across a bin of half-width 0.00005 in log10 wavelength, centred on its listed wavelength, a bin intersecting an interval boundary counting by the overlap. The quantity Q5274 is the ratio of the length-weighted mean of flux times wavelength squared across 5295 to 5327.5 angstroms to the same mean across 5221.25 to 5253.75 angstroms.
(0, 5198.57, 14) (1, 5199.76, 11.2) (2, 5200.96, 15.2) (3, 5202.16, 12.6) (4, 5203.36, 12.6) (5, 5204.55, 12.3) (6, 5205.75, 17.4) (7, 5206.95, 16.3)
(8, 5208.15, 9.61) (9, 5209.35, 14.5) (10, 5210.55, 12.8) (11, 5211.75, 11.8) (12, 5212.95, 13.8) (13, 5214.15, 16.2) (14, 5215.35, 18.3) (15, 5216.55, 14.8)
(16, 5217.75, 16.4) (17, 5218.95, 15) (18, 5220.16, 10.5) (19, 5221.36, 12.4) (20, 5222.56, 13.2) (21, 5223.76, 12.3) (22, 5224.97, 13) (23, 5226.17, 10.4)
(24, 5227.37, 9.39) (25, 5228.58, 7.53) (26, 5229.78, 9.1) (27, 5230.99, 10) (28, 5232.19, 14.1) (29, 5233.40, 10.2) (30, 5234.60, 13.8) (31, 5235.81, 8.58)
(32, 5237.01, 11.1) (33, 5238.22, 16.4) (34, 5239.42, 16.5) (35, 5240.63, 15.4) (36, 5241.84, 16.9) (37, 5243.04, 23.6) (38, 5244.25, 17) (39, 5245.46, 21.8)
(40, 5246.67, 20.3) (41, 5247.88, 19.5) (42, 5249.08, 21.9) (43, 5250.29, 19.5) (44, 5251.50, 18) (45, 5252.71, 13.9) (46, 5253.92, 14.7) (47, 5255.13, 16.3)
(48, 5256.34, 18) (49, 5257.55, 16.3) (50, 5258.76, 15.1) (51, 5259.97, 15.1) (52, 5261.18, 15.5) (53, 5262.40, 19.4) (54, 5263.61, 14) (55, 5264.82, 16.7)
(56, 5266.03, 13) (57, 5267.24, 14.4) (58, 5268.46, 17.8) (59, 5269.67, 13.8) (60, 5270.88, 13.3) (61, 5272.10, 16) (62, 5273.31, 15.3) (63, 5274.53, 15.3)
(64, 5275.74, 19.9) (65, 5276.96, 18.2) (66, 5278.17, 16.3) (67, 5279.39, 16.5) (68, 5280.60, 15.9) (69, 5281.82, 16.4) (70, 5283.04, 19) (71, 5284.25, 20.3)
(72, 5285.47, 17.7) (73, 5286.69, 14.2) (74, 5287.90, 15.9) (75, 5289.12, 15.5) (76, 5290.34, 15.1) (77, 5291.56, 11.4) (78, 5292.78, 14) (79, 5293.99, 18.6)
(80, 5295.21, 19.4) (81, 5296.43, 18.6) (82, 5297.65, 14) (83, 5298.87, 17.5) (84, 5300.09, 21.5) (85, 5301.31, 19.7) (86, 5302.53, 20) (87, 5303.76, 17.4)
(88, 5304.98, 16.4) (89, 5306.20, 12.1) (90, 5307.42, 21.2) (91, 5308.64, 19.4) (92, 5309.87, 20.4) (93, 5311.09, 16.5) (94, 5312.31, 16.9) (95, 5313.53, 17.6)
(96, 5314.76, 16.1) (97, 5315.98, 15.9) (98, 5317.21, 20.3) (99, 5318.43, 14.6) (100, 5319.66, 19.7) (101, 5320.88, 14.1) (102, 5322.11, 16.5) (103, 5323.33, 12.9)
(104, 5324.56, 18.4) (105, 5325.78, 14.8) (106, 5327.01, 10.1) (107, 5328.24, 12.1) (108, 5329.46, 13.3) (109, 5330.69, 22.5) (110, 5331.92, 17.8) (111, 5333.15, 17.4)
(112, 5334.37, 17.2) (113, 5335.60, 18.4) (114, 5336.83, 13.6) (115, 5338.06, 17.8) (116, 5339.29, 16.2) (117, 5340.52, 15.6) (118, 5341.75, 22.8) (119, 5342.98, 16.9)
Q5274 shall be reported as 1.2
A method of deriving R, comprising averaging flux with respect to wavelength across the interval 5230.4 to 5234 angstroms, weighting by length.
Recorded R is 11.4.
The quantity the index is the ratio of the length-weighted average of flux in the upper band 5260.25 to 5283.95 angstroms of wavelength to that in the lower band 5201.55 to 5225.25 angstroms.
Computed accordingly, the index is 1.17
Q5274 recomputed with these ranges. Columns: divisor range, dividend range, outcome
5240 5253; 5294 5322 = 0.95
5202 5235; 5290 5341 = 1.35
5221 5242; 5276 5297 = 1.40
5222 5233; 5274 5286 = 1.63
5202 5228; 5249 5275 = 1.21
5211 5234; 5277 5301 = 1.37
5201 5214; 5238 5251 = 1.43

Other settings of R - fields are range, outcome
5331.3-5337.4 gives 16.9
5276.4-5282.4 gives 16.7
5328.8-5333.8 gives 17.7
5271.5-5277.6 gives 16.9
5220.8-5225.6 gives 12.7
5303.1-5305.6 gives 16.9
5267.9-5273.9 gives 15.2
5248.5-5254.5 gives 17.6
